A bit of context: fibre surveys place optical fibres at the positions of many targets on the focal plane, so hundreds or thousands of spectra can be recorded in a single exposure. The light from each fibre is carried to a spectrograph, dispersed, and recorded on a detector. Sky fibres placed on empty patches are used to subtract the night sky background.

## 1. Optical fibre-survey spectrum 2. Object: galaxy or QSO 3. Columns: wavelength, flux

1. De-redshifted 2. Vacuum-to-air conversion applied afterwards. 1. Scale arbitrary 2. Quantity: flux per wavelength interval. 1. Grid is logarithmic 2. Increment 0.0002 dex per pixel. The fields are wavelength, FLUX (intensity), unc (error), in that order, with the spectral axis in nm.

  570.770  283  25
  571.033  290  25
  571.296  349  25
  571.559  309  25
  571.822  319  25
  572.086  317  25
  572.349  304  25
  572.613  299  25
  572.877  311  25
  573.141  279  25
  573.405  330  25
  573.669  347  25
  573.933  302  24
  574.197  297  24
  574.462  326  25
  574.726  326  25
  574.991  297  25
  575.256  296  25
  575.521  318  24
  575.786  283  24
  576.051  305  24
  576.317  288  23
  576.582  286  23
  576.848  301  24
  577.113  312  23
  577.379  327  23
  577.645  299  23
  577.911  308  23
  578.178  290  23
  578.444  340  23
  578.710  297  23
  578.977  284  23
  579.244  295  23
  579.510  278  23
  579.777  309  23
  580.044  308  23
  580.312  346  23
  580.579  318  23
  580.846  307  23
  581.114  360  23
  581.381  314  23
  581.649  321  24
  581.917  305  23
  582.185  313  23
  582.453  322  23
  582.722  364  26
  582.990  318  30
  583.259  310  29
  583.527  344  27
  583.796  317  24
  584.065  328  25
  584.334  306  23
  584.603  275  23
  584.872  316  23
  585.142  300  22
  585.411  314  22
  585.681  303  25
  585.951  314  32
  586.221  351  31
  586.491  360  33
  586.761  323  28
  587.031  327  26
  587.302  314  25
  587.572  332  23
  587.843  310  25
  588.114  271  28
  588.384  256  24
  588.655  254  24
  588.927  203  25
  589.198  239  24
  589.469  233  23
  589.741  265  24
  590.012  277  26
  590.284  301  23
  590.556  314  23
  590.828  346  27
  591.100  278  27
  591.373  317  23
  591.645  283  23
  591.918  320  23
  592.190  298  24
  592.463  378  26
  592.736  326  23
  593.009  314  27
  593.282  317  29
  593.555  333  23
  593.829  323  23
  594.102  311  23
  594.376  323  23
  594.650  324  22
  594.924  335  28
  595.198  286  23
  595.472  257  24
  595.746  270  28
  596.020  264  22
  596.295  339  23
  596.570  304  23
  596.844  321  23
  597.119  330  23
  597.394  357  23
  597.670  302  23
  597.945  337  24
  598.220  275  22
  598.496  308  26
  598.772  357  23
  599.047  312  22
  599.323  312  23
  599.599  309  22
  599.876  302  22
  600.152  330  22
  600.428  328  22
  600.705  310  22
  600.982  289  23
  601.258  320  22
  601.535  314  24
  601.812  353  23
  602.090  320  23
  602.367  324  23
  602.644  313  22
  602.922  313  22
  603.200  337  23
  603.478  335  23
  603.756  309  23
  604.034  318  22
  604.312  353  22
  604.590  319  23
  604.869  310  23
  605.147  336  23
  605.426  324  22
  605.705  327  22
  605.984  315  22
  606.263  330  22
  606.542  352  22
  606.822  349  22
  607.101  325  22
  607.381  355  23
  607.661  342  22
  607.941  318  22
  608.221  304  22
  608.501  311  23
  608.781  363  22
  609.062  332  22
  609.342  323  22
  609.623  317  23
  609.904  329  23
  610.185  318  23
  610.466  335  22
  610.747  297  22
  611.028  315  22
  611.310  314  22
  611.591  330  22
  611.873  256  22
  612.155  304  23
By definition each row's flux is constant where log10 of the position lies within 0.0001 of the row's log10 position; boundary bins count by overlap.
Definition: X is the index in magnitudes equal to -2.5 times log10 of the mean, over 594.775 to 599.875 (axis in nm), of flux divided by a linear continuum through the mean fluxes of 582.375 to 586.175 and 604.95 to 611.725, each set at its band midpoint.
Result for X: 0.05 mag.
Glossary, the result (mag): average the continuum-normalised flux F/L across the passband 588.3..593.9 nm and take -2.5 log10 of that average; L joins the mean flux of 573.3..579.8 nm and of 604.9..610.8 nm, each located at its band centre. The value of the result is 0.08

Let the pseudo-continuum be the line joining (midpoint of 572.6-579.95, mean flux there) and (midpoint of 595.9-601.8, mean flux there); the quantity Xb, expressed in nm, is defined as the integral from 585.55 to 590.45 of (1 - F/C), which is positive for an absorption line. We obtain 0.31 nm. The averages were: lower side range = 305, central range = 291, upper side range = 316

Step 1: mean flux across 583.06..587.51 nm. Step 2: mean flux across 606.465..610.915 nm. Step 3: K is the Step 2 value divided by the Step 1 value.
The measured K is 1.03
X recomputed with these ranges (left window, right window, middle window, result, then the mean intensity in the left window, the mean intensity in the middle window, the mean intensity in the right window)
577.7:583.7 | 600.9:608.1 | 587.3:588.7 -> 0.106 mag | 316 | 290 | 327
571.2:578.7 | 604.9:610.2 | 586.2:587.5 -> -0.056 mag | 309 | 334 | 330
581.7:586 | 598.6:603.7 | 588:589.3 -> 0.283 mag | 316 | 244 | 321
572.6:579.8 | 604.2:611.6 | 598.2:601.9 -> 0.018 mag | 305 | 316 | 327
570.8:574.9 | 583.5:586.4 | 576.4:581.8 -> 0.014 mag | 313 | 310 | 315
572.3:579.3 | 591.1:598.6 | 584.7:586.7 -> -0.043 mag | 306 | 322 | 312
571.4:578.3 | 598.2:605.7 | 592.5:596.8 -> 0.022 mag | 307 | 310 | 320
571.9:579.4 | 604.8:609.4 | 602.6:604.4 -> 0.009 mag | 306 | 325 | 331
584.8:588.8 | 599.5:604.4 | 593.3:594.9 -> -0.029 mag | 309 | 323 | 321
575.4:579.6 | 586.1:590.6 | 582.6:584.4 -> -0.115 mag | 301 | 327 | 289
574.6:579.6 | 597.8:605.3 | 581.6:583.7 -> -0.064 mag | 302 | 325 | 320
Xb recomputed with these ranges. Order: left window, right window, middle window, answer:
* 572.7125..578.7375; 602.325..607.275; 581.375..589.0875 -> 0.11 nm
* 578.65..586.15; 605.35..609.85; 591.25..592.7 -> 0.00 nm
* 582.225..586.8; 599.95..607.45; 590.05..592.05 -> 0.10 nm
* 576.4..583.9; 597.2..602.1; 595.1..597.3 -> 0.14 nm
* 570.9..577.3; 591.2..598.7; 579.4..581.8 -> -0.07 nm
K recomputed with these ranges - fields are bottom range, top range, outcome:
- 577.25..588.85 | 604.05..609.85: 1.06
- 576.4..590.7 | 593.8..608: 1.05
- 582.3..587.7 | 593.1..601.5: 0.97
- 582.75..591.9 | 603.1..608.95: 1.10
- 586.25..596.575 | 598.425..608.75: 1.08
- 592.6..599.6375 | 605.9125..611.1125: 1.05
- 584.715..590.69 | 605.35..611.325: 1.11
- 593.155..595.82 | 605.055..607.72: 1.09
